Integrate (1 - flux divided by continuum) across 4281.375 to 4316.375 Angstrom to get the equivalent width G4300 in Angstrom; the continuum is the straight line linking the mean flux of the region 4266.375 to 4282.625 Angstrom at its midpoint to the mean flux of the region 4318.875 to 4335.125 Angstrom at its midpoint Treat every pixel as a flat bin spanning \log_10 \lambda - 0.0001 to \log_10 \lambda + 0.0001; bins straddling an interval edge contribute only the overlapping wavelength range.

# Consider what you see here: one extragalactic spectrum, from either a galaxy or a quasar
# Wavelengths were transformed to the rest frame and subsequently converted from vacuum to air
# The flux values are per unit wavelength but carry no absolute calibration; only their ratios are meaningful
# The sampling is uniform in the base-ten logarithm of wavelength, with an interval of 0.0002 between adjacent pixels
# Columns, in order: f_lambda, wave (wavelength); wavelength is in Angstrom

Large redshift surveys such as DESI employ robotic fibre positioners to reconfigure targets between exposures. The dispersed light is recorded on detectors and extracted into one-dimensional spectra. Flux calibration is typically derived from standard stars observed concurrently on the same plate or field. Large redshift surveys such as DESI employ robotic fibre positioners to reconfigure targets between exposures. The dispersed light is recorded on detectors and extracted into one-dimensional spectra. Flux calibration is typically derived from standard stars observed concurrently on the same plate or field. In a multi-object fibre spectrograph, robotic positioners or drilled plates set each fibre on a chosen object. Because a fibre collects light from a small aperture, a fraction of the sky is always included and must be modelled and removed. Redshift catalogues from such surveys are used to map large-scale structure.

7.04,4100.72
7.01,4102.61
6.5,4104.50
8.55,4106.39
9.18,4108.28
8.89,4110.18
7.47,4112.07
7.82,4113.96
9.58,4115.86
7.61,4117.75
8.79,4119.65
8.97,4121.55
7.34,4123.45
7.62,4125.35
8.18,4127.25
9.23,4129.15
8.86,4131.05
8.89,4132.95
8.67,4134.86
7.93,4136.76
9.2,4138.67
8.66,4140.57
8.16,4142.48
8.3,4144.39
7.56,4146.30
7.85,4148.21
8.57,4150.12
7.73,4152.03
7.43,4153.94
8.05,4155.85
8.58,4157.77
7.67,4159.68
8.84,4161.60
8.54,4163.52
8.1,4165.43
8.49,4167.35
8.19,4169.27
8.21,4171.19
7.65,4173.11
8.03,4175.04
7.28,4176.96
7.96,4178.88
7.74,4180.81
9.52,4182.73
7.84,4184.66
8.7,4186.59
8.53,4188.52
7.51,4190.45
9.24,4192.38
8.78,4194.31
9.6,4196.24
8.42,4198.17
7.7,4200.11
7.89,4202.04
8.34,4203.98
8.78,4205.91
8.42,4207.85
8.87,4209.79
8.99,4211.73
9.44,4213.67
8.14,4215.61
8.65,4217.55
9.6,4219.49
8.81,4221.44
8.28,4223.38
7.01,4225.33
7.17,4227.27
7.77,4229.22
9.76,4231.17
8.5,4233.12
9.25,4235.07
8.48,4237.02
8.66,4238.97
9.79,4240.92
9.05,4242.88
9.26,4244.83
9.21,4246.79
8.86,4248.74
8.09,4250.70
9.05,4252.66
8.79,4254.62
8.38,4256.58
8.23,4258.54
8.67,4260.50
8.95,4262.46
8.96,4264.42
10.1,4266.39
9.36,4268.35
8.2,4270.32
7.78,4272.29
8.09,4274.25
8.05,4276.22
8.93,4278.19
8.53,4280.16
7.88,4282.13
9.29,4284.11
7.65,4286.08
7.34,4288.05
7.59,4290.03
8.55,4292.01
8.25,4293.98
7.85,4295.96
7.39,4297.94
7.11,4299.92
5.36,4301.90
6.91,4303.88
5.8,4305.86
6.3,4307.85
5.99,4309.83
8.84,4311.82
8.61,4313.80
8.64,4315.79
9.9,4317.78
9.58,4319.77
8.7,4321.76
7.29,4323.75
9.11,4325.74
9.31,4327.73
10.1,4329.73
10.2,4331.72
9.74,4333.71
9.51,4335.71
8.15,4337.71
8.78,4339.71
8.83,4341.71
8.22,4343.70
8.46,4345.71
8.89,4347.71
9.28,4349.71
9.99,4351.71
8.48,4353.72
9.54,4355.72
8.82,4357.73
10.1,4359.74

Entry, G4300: 5.3 Angstrom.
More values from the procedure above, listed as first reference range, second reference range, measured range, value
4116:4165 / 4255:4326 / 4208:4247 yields -2.5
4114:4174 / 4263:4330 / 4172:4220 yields -1.2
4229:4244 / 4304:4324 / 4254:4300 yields 0.5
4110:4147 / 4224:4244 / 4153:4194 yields 1.2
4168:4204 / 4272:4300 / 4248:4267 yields -1.6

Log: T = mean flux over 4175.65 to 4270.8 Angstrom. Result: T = 8.63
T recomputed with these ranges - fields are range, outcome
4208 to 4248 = 8.73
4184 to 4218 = 8.55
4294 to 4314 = 7.01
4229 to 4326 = 8.33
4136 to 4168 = 8.22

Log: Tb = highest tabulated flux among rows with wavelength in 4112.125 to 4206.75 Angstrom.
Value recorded 9.6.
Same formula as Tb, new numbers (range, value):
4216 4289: 10.1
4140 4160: 8.66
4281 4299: 9.29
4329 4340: 10.2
